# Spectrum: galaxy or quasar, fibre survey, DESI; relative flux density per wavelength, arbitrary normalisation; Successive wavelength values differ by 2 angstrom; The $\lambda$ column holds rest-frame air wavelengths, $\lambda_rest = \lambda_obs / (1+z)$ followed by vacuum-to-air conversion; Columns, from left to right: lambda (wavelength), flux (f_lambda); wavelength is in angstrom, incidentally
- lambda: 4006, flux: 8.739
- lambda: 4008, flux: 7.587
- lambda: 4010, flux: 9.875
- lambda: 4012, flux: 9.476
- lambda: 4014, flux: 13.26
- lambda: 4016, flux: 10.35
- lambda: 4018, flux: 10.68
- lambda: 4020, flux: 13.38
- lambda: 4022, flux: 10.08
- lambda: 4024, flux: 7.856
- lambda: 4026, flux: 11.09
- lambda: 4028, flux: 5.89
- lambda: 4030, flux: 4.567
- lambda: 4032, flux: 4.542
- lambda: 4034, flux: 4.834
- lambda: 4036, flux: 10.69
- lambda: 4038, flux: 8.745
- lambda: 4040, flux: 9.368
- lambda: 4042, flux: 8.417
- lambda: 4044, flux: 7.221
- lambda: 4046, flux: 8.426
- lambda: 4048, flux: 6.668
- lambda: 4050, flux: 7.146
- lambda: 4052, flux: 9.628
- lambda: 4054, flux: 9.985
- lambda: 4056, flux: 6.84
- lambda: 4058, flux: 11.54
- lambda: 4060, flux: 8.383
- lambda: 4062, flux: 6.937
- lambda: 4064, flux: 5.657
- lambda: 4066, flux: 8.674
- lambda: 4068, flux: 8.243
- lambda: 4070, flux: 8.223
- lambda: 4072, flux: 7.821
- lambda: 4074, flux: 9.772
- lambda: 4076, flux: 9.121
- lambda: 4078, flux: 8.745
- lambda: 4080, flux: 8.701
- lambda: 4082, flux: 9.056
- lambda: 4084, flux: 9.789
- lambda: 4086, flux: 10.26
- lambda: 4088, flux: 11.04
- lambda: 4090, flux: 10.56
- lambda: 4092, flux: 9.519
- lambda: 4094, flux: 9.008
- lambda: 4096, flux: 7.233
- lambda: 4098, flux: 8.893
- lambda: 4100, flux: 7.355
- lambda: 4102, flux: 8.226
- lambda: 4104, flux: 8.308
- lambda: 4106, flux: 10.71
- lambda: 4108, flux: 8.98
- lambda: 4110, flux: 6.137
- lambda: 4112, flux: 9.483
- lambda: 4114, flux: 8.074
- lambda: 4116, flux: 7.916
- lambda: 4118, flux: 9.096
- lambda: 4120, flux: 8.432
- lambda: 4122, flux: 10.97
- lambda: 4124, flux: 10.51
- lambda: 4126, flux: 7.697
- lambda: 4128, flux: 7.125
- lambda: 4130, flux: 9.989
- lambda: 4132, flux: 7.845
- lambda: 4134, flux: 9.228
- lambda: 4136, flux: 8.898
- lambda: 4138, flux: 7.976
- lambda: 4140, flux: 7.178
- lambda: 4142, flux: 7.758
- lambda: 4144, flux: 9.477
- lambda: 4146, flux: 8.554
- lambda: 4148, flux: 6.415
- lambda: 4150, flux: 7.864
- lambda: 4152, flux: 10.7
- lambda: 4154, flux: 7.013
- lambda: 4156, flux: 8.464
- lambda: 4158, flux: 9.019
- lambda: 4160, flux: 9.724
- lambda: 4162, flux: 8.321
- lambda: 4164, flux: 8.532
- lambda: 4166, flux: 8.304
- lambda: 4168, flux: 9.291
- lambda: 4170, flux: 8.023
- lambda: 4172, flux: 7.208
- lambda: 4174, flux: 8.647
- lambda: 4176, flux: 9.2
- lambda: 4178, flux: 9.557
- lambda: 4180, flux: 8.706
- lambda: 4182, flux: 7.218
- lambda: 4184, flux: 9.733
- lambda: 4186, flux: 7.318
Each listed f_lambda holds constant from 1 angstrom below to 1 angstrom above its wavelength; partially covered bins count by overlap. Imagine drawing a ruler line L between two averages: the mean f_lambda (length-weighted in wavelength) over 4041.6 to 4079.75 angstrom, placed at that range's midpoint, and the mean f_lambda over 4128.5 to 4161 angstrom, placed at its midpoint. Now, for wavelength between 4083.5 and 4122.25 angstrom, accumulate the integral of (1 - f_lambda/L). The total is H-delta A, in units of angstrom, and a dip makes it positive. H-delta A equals -2.6 angstrom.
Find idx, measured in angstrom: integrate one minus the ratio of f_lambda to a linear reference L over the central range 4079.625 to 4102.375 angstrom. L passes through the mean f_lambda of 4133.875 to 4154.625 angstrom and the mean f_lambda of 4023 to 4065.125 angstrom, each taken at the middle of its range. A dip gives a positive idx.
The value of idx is -3.2 angstrom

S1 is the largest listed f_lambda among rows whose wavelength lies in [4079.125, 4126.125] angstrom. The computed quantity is 11.04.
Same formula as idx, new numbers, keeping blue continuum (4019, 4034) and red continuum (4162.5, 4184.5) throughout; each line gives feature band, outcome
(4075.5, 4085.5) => -1.2 angstrom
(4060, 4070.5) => 0.7 angstrom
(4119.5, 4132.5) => -1.0 angstrom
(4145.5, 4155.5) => 0.4 angstrom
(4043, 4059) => -0.7 angstrom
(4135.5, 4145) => 0.2 angstrom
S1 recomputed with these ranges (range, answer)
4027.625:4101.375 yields 11.54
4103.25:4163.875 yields 10.97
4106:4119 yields 10.71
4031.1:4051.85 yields 10.69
